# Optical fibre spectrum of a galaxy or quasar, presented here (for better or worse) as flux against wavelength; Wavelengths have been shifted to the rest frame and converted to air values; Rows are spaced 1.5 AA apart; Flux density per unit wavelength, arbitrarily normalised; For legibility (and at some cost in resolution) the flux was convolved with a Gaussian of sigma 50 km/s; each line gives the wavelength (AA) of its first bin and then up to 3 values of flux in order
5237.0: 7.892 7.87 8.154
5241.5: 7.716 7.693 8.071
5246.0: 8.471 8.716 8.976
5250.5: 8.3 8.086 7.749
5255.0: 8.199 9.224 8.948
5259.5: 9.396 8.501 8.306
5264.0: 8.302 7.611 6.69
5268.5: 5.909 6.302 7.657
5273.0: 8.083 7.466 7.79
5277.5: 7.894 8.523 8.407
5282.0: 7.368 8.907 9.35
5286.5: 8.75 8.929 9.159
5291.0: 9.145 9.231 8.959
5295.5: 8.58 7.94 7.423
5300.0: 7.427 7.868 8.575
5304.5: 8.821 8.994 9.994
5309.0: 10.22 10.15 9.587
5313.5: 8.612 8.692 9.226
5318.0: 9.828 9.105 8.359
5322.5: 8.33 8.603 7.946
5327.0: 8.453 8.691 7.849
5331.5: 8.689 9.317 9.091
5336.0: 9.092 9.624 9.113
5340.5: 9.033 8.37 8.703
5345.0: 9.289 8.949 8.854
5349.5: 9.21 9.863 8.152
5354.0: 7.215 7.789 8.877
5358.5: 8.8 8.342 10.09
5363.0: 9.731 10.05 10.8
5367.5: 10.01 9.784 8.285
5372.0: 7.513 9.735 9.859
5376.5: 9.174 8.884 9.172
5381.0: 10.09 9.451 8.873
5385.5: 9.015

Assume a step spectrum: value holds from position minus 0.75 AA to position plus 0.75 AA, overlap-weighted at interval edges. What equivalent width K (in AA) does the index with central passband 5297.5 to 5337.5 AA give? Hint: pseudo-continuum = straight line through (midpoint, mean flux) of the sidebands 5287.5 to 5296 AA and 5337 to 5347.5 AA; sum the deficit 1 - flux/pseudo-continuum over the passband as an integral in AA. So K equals 0.8 AA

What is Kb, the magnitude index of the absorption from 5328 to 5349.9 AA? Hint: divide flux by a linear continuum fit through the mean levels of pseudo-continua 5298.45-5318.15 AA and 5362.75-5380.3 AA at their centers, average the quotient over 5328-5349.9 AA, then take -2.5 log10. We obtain 0.03 mag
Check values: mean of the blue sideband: 8.99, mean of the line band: 8.92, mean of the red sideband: 9.41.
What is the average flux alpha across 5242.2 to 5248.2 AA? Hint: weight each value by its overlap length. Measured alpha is 8.23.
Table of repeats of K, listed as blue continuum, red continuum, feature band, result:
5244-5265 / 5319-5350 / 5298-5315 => -0.4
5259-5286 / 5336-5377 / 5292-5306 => -0.1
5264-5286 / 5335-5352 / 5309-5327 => -0.8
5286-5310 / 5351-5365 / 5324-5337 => 0.2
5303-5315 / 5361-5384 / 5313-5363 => 3.3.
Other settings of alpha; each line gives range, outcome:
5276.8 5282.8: 8.06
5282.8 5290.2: 9.02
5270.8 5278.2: 7.78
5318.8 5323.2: 8.6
